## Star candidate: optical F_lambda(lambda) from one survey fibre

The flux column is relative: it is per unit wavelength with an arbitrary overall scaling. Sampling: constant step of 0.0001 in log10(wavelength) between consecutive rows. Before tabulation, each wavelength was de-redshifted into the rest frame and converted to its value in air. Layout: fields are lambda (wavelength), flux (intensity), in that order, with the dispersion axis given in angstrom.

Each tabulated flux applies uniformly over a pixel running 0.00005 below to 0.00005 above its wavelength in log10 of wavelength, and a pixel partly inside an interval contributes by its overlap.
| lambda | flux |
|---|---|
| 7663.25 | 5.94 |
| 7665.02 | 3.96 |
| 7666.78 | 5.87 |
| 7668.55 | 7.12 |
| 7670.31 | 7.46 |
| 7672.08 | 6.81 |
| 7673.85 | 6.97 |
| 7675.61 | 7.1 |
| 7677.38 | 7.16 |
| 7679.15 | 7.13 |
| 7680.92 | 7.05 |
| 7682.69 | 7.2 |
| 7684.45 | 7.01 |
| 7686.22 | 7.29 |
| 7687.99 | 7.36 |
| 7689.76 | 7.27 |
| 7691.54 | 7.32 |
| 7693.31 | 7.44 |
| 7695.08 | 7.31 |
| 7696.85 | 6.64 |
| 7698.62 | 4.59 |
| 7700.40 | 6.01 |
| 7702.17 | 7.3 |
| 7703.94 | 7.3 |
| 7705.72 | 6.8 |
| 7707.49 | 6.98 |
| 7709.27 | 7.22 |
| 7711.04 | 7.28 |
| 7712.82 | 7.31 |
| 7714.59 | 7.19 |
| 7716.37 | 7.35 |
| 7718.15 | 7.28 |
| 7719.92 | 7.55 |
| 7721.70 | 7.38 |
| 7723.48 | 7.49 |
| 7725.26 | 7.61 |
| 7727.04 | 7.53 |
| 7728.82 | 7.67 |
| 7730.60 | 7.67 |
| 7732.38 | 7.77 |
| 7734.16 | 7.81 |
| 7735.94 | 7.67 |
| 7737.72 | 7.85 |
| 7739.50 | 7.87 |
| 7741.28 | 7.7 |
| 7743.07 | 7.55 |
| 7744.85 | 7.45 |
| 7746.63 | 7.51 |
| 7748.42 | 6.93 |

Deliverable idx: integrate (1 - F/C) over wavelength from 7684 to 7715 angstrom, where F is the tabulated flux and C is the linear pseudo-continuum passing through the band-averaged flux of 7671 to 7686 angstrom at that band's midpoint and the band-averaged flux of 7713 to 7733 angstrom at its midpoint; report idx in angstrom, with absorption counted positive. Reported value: 1.2 angstrom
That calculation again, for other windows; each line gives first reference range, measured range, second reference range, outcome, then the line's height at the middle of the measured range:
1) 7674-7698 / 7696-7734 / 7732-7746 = 1.6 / 7.45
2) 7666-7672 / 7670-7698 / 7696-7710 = -1.7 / 6.73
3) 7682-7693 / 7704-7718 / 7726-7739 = 0.6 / 7.5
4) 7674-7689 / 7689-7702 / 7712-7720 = 1.0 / 7.22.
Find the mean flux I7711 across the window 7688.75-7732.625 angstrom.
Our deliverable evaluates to 7.16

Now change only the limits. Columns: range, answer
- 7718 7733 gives 7.56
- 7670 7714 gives 7.01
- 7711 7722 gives 7.34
